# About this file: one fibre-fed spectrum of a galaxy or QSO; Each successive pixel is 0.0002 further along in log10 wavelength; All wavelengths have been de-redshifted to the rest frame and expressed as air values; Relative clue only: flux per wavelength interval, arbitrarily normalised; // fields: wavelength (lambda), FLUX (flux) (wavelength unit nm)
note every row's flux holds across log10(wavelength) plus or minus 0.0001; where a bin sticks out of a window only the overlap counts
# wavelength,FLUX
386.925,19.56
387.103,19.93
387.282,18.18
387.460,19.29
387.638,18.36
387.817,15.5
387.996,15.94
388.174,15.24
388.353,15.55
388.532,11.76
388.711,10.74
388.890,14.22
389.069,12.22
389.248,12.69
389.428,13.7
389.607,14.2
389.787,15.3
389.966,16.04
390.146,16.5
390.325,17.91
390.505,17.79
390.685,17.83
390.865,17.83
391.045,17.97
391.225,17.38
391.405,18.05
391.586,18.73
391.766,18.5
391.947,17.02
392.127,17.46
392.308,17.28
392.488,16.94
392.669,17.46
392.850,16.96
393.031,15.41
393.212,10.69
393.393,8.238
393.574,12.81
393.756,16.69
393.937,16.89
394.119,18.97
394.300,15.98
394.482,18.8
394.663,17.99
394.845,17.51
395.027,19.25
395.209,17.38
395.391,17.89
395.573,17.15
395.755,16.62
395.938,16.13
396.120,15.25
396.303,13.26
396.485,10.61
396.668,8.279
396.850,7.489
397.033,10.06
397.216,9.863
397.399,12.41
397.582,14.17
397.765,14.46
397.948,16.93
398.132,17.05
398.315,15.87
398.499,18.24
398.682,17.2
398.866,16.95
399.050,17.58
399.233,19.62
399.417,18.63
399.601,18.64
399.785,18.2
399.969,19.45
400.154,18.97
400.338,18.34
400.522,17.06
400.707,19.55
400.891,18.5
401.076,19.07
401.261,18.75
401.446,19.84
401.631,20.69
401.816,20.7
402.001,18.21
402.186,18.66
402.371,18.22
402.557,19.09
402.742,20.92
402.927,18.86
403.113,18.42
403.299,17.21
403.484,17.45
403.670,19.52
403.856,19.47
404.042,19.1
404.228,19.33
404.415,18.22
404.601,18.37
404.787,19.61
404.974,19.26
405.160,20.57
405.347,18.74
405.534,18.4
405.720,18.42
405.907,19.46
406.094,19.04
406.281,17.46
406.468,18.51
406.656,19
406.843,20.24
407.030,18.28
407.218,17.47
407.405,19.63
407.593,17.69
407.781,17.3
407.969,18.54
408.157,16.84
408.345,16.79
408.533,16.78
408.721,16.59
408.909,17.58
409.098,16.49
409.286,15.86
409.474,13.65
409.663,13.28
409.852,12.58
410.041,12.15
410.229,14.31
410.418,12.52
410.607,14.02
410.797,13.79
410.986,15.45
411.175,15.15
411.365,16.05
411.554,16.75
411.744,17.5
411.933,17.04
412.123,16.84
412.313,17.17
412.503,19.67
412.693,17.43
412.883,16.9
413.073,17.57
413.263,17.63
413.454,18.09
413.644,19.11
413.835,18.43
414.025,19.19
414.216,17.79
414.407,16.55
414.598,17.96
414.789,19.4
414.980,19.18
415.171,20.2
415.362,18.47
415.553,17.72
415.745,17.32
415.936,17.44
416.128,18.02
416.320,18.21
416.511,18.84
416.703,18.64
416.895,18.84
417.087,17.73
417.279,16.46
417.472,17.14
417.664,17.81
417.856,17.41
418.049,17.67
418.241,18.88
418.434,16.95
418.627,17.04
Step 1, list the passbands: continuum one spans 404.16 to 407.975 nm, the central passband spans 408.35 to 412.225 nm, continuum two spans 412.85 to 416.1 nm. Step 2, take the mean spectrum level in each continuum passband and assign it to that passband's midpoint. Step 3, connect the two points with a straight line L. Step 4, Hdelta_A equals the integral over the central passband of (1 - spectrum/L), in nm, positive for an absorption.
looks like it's 0.67 nm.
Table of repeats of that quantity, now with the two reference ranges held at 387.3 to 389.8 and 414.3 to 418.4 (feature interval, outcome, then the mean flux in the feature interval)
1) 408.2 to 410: 0.18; 15.4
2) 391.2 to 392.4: -0.21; 17.8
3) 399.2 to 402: -0.50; 19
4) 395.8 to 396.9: 0.24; 12.2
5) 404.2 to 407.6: -0.41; 18.8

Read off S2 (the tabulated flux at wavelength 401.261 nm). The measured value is 18.75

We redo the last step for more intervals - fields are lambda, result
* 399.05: 17.58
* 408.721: 16.59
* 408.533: 16.78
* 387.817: 15.5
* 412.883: 16.9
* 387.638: 18.36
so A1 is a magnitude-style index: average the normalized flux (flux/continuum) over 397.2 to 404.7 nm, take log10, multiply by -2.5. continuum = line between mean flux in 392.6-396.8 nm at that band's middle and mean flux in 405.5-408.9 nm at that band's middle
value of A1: -0.08 mag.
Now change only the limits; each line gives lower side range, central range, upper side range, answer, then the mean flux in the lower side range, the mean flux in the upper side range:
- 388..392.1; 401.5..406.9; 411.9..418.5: -0.12 mag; 15.8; 18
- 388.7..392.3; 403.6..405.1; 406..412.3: -0.17 mag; 16.3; 16.4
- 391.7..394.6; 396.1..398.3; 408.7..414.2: 0.27 mag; 16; 16.2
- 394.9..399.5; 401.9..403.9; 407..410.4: -0.20 mag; 15.1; 16.1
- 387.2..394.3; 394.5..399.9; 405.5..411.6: 0.04 mag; 15.9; 16.5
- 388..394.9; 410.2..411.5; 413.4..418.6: 0.21 mag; 15.9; 18.1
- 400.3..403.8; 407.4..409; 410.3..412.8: -0.02 mag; 18.9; 16.1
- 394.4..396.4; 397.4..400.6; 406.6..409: -0.01 mag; 17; 17.9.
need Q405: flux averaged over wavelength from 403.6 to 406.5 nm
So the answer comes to 19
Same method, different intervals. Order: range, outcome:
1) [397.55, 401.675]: 18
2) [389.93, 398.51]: 15.7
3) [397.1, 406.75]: 18.2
